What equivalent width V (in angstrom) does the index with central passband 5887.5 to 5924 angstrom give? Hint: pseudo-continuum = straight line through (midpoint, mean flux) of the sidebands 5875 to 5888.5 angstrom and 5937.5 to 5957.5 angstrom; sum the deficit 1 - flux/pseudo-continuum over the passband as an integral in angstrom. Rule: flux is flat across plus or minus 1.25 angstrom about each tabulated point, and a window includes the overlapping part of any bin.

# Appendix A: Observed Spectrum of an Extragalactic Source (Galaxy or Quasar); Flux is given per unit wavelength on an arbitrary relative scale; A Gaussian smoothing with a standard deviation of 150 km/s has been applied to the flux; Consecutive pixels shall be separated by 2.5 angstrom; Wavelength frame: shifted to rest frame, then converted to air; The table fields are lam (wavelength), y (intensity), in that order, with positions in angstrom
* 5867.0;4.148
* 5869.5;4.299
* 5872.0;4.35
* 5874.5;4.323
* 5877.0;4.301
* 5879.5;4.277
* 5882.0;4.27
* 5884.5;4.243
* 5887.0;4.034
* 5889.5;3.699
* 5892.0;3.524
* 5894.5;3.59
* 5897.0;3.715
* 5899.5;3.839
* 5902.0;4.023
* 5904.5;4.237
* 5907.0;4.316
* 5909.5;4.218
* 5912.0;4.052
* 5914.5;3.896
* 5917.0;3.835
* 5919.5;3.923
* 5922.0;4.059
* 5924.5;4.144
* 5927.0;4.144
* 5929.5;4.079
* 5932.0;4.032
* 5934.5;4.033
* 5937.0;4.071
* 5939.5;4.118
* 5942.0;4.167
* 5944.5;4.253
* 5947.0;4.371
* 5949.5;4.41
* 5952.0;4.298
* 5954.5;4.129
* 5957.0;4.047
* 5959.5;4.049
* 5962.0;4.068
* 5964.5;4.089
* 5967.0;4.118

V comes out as 2.53 angstrom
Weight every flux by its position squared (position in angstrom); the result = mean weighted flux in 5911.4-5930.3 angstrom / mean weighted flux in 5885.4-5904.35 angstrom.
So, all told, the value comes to 1.06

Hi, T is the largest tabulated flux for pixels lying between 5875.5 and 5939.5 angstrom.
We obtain 4.316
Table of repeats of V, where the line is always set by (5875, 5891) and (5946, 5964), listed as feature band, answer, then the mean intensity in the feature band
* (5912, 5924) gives 0.60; 3.95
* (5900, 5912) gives -0.02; 4.16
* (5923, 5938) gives 0.31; 4.08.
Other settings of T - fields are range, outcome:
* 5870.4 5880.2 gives 4.35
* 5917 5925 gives 4.144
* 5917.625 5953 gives 4.41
